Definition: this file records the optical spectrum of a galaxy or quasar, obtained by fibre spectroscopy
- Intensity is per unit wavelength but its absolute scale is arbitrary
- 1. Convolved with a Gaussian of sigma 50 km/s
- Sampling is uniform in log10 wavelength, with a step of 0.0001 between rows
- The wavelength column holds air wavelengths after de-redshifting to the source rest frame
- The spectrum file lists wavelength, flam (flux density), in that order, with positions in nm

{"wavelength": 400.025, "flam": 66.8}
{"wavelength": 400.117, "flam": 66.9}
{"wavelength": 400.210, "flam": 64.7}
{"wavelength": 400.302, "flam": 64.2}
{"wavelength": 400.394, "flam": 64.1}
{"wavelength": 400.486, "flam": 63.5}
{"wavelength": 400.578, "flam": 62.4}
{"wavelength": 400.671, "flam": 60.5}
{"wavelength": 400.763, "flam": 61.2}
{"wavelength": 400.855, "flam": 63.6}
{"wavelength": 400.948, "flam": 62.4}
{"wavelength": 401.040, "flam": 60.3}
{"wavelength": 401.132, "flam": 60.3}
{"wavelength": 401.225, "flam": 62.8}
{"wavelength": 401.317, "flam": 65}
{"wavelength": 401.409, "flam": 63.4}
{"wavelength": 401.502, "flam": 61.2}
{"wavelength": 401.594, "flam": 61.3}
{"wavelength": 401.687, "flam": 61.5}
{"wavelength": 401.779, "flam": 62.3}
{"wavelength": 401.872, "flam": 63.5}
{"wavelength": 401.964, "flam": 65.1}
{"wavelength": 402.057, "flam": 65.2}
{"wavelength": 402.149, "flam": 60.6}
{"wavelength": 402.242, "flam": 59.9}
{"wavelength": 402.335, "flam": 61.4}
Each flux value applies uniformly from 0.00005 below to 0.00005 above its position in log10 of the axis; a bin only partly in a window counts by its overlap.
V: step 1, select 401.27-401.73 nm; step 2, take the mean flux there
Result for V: 62.5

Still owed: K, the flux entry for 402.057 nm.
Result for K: 65.2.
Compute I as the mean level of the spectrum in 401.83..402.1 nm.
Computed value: 64.6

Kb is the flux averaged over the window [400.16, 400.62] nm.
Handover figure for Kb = 63.8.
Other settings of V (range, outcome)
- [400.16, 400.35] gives 64.3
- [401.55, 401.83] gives 61.6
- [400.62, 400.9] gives 61.7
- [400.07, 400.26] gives 65.6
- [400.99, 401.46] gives 62.4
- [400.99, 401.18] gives 60.4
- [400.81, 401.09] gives 62.1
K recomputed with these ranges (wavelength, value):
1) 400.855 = 63.6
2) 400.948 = 62.4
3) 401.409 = 63.4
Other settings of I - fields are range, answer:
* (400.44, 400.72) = 62.1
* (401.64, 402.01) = 63.1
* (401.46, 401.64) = 61.4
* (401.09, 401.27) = 61.4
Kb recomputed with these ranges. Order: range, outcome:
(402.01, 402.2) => 62.8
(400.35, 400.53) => 63.9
